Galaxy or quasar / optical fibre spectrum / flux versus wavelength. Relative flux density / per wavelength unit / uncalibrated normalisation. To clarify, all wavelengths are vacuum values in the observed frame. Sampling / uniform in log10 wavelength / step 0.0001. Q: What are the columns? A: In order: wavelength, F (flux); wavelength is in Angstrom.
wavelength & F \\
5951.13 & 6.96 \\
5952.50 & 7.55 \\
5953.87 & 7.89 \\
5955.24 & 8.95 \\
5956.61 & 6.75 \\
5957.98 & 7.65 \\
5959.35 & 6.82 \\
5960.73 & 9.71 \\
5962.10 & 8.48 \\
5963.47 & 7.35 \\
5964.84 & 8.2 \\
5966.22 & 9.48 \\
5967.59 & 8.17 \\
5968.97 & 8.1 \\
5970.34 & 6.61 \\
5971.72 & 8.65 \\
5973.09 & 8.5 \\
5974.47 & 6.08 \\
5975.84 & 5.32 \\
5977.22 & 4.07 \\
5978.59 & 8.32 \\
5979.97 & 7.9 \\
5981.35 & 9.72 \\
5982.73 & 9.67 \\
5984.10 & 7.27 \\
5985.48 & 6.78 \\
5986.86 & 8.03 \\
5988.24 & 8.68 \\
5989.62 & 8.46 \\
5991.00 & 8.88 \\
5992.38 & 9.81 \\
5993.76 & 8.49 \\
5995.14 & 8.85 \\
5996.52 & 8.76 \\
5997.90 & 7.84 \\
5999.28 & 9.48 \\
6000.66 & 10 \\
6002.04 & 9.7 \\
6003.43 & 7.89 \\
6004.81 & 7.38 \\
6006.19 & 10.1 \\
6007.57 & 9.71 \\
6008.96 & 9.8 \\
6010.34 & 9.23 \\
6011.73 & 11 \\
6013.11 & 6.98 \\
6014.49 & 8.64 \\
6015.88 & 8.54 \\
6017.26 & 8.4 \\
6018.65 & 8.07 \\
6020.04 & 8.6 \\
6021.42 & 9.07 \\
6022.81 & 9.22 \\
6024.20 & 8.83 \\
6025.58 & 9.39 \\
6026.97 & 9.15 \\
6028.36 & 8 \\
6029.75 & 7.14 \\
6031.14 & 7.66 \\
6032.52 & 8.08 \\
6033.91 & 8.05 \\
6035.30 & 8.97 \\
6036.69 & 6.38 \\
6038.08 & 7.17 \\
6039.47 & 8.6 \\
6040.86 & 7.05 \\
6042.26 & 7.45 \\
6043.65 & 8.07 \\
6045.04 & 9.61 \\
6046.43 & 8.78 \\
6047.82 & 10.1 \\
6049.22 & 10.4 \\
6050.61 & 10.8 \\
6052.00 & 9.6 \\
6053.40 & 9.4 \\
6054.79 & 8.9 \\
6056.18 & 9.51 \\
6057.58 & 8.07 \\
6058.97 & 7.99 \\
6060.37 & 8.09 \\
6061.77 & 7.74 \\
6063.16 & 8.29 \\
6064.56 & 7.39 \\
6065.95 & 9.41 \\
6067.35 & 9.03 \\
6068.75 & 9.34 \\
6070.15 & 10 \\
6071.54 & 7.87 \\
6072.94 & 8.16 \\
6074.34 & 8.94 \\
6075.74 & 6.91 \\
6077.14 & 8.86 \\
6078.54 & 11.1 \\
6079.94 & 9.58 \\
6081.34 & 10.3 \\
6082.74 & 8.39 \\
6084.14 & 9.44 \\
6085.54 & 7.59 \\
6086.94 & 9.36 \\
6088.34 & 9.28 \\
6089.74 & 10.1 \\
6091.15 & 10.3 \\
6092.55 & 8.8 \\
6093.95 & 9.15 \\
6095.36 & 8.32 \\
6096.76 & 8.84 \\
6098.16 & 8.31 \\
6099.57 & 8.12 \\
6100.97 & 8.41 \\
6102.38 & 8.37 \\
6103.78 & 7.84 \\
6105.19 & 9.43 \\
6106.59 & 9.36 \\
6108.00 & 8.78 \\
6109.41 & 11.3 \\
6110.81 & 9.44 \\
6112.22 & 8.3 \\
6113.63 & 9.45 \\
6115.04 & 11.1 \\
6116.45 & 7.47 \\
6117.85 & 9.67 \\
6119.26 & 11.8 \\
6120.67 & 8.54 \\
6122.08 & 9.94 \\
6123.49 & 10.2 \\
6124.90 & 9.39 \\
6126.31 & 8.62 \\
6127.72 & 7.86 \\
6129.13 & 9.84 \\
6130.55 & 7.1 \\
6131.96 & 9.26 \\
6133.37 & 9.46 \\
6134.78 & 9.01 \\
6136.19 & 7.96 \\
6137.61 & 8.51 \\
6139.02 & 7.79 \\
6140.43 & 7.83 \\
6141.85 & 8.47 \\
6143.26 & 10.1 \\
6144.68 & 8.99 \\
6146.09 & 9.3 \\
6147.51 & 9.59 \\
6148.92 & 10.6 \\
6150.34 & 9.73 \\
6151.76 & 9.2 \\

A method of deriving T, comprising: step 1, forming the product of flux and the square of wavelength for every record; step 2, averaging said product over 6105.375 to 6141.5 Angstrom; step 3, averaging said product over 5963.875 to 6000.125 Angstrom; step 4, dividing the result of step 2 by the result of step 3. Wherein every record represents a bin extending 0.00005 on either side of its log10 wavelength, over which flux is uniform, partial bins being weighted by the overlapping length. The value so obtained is 1.2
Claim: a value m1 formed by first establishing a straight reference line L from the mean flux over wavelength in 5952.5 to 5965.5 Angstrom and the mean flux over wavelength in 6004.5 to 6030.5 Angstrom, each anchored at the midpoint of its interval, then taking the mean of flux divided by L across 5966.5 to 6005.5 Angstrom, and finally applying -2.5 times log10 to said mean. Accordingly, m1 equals 0.03 mag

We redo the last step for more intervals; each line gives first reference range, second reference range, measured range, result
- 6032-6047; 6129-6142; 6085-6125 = -0.110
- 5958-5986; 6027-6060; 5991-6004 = -0.121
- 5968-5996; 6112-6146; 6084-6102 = -0.016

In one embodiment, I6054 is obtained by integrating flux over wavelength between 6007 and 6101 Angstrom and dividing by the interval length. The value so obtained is 8.76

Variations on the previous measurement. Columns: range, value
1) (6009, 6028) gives 8.87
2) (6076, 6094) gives 9.35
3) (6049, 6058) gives 9.53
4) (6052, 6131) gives 9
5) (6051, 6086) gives 8.82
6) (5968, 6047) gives 8.33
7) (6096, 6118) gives 9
